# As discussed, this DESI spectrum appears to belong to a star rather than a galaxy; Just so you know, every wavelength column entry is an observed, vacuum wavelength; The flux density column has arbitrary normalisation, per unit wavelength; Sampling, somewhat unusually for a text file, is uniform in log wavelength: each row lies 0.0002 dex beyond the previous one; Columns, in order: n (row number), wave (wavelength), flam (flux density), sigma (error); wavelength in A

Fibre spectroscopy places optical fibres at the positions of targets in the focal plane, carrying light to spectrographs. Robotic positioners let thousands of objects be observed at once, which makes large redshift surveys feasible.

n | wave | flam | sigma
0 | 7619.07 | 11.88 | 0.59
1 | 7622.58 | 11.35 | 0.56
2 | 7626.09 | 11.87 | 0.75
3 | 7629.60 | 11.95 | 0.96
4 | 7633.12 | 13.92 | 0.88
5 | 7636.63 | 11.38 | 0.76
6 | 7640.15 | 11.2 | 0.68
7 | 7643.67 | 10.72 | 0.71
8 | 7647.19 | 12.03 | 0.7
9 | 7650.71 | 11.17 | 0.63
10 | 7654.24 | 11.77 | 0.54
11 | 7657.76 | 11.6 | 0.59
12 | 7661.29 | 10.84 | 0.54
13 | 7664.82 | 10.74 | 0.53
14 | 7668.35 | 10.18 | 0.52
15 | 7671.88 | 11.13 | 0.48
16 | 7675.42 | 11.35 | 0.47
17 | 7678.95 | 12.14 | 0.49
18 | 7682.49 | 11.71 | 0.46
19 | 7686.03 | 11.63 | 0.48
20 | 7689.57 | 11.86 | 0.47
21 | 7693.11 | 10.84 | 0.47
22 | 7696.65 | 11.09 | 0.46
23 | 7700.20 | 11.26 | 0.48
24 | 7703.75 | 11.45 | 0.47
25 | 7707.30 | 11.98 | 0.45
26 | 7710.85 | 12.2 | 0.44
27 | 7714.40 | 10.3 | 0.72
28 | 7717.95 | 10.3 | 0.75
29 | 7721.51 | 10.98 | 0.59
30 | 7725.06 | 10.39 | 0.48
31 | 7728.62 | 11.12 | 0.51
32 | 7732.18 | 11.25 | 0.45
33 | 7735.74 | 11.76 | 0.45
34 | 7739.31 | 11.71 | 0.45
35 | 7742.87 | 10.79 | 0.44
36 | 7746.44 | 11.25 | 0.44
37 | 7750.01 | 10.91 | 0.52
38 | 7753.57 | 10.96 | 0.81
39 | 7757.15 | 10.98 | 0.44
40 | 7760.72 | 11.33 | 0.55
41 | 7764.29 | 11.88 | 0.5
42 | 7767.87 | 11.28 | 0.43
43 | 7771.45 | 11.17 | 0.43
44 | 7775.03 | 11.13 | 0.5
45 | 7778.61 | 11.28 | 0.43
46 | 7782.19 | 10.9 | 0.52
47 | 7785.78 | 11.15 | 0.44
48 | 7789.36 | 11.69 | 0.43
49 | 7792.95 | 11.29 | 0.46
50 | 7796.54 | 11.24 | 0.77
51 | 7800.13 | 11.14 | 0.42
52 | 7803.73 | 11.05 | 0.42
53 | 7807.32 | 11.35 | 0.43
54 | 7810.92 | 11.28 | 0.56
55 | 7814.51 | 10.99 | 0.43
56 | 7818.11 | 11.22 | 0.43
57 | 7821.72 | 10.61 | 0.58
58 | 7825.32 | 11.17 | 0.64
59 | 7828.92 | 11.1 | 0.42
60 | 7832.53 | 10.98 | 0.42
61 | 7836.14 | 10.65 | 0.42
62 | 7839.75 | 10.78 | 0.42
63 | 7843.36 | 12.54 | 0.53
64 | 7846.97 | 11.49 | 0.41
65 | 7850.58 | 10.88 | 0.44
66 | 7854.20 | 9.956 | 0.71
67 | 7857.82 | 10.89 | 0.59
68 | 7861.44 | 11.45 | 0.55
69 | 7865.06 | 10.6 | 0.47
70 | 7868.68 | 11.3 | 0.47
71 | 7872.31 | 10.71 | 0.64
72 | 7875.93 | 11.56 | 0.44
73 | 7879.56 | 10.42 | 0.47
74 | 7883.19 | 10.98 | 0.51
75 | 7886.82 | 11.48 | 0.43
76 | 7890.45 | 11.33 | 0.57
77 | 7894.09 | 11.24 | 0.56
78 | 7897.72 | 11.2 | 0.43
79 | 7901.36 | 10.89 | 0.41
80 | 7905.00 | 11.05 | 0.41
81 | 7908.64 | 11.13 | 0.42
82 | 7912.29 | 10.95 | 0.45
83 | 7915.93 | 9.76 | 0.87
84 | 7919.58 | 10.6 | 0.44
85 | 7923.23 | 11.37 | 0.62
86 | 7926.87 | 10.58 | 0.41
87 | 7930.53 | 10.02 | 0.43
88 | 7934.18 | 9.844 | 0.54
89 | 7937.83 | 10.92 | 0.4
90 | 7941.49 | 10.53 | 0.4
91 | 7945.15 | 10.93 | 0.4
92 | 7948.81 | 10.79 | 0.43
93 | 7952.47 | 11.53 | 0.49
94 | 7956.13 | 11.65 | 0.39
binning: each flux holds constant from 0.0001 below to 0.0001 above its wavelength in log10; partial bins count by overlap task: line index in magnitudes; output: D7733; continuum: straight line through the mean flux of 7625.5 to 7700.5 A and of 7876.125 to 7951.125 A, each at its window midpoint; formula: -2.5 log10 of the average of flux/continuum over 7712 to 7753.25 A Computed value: 0.03 mag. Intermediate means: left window 11.5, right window 10.8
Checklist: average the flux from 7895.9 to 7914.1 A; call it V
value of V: 11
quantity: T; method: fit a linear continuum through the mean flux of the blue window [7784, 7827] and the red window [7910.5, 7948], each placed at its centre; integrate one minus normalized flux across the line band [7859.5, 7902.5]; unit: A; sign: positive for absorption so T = -1.2 A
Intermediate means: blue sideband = 11.2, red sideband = 10.6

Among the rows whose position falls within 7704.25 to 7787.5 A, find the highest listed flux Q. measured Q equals 12.2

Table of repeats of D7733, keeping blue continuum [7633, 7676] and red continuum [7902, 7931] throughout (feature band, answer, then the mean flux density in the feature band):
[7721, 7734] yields 0.02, 10.9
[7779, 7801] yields -0.02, 11.2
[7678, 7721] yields -0.02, 11.4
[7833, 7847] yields -0.04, 11.3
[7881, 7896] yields -0.05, 11.2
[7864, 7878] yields -0.02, 11.1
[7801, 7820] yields -0.02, 11.2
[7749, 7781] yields -0.02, 11.2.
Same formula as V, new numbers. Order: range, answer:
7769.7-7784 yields 11.1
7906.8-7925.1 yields 10.8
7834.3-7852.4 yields 11.3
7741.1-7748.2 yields 11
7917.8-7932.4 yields 10.6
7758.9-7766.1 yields 11.6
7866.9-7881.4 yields 11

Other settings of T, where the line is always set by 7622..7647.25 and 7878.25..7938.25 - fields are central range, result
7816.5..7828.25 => 0.1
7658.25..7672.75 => 1.1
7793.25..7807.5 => 0.0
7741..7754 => 0.5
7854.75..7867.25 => 0.1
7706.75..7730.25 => 1.1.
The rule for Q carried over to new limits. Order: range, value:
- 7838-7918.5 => 12.54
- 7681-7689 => 11.71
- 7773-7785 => 11.28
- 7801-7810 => 11.35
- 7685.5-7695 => 11.86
